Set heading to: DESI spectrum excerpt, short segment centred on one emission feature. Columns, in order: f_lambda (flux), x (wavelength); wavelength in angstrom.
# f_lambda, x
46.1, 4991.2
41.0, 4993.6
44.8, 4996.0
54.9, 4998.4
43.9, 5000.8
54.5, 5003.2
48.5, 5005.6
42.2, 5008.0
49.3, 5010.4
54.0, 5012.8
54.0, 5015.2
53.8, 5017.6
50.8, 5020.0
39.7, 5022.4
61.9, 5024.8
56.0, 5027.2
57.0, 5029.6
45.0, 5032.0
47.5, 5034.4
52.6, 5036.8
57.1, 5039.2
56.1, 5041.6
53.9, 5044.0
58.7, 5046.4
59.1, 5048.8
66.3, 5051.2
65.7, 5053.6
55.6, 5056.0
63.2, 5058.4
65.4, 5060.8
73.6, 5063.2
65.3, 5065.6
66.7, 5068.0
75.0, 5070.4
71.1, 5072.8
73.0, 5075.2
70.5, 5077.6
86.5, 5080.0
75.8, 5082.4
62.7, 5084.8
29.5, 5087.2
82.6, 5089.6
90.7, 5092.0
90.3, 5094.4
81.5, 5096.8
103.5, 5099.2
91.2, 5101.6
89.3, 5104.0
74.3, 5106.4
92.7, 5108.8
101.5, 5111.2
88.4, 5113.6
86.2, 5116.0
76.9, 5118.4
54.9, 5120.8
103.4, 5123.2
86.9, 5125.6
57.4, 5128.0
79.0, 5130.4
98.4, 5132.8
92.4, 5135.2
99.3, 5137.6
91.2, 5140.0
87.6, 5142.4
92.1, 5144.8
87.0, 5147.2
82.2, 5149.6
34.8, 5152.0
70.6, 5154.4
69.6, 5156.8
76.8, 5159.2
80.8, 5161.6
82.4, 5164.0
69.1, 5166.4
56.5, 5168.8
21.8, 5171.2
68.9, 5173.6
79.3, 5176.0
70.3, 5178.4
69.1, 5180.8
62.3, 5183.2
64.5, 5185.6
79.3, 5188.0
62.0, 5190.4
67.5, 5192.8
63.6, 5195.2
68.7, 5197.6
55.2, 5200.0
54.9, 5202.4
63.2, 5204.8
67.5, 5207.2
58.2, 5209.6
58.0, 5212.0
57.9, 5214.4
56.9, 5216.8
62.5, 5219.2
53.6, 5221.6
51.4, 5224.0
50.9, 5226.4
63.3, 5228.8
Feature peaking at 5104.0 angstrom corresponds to C IV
